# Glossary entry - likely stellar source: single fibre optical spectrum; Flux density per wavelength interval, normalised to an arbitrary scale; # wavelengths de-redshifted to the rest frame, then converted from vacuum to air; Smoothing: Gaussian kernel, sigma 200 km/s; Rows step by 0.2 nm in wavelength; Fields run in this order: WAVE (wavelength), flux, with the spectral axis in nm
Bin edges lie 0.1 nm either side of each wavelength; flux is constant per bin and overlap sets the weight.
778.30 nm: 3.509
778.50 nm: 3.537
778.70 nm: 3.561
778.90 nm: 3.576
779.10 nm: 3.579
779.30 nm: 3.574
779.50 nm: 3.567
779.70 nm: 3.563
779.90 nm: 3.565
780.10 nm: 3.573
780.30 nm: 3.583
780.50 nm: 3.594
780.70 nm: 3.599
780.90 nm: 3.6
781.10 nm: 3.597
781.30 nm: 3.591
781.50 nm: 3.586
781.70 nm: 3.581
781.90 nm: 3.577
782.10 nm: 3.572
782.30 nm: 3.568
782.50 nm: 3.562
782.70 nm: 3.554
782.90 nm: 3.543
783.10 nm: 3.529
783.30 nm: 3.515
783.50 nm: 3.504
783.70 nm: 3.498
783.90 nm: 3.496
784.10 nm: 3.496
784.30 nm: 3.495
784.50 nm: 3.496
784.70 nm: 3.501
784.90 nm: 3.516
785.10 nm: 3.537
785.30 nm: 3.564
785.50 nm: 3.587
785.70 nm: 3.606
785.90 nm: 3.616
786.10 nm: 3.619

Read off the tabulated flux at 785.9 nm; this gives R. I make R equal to 3.616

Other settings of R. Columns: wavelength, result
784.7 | 3.501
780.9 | 3.6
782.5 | 3.562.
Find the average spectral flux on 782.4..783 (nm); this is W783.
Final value 3.55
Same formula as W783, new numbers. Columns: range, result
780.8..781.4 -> 3.6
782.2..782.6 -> 3.56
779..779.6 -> 3.57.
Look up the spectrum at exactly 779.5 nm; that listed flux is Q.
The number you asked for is 3.567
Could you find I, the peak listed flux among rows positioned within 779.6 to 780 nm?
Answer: 3.565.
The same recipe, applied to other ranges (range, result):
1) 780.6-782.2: 3.6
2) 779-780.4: 3.583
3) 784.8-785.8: 3.606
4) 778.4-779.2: 3.579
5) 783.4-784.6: 3.504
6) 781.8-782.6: 3.577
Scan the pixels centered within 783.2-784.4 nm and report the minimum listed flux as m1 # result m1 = 3.495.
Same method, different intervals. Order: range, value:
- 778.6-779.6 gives 3.561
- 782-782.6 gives 3.562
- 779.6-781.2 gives 3.563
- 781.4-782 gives 3.577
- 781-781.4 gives 3.591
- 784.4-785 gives 3.496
